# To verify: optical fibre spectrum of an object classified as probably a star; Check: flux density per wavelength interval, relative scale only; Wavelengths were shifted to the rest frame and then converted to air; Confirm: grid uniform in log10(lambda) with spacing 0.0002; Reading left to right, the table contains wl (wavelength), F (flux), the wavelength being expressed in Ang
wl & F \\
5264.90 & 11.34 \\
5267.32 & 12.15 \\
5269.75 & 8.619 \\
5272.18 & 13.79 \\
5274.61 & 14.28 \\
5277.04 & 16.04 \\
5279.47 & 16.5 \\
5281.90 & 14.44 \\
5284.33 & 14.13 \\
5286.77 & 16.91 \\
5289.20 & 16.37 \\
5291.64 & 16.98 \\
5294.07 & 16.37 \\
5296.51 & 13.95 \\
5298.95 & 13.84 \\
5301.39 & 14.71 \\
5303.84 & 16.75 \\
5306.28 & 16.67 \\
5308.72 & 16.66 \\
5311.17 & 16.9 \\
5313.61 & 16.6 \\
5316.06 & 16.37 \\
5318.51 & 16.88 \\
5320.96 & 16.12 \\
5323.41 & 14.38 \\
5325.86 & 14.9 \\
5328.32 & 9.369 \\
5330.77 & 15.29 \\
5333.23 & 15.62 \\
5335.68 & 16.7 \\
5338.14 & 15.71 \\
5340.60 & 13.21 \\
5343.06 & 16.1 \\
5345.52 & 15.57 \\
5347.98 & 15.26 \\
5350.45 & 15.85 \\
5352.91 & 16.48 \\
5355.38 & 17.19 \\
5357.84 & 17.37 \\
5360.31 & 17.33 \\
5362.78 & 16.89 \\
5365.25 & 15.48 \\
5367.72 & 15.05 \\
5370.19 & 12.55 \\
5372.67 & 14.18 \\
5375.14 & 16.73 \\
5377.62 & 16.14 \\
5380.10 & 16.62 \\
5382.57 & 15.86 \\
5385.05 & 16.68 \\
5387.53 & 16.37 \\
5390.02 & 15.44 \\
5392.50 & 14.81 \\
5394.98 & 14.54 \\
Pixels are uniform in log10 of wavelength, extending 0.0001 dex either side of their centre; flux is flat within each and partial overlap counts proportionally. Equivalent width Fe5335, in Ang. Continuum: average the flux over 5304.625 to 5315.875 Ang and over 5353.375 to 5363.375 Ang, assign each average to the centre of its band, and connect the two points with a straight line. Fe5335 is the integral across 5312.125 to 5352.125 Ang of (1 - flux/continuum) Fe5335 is 3.9 Ang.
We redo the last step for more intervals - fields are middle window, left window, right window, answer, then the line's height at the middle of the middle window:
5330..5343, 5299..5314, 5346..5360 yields 0.8 Ang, 16.3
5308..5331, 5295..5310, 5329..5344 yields 0.0 Ang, 15.3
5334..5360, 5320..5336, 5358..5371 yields -1.5 Ang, 15.1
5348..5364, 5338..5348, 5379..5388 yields -1.2 Ang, 15.5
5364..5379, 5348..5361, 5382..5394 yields 1.1 Ang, 16.2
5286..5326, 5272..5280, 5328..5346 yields -2.4 Ang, 15.1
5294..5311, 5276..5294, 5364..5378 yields 0.2 Ang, 15.7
